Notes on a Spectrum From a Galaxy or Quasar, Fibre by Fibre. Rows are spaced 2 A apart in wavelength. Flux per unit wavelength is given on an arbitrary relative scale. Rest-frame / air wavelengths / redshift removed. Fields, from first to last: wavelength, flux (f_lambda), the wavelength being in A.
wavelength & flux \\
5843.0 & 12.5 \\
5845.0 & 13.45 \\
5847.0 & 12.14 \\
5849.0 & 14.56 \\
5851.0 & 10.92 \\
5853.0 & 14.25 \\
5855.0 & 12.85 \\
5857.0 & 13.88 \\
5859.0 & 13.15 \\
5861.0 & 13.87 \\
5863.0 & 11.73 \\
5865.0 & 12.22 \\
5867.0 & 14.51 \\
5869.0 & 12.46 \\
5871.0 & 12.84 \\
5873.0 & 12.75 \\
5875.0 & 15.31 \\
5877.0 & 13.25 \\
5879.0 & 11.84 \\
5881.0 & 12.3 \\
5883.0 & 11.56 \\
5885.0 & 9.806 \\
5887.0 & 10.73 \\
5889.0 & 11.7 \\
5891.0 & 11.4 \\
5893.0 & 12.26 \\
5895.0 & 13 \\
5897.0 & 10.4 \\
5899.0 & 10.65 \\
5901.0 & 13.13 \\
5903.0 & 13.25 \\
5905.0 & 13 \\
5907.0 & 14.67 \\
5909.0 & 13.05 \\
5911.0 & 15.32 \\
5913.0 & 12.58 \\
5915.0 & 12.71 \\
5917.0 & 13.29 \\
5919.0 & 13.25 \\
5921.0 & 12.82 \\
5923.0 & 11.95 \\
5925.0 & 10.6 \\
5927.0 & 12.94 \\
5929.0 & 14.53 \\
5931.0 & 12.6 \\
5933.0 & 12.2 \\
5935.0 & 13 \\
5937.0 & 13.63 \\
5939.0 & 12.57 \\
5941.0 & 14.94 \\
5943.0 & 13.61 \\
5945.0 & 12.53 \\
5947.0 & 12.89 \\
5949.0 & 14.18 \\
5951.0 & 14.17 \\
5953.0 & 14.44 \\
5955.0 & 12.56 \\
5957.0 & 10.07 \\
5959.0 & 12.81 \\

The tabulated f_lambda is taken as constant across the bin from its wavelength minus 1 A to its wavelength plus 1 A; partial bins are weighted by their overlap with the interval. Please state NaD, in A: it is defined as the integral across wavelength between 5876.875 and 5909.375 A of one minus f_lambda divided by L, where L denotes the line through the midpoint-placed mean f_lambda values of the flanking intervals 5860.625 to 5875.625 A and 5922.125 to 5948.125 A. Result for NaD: 2.5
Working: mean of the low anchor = 13.1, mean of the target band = 12.1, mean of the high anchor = 12.9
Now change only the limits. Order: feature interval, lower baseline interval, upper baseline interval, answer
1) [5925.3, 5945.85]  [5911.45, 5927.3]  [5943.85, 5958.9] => -0.61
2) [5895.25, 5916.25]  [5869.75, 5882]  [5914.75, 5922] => 0.26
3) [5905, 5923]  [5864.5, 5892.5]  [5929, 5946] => -0.68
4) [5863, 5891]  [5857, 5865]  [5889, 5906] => 0.54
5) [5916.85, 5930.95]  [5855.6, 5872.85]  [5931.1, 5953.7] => 0.65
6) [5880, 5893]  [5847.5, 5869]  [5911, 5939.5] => 1.69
